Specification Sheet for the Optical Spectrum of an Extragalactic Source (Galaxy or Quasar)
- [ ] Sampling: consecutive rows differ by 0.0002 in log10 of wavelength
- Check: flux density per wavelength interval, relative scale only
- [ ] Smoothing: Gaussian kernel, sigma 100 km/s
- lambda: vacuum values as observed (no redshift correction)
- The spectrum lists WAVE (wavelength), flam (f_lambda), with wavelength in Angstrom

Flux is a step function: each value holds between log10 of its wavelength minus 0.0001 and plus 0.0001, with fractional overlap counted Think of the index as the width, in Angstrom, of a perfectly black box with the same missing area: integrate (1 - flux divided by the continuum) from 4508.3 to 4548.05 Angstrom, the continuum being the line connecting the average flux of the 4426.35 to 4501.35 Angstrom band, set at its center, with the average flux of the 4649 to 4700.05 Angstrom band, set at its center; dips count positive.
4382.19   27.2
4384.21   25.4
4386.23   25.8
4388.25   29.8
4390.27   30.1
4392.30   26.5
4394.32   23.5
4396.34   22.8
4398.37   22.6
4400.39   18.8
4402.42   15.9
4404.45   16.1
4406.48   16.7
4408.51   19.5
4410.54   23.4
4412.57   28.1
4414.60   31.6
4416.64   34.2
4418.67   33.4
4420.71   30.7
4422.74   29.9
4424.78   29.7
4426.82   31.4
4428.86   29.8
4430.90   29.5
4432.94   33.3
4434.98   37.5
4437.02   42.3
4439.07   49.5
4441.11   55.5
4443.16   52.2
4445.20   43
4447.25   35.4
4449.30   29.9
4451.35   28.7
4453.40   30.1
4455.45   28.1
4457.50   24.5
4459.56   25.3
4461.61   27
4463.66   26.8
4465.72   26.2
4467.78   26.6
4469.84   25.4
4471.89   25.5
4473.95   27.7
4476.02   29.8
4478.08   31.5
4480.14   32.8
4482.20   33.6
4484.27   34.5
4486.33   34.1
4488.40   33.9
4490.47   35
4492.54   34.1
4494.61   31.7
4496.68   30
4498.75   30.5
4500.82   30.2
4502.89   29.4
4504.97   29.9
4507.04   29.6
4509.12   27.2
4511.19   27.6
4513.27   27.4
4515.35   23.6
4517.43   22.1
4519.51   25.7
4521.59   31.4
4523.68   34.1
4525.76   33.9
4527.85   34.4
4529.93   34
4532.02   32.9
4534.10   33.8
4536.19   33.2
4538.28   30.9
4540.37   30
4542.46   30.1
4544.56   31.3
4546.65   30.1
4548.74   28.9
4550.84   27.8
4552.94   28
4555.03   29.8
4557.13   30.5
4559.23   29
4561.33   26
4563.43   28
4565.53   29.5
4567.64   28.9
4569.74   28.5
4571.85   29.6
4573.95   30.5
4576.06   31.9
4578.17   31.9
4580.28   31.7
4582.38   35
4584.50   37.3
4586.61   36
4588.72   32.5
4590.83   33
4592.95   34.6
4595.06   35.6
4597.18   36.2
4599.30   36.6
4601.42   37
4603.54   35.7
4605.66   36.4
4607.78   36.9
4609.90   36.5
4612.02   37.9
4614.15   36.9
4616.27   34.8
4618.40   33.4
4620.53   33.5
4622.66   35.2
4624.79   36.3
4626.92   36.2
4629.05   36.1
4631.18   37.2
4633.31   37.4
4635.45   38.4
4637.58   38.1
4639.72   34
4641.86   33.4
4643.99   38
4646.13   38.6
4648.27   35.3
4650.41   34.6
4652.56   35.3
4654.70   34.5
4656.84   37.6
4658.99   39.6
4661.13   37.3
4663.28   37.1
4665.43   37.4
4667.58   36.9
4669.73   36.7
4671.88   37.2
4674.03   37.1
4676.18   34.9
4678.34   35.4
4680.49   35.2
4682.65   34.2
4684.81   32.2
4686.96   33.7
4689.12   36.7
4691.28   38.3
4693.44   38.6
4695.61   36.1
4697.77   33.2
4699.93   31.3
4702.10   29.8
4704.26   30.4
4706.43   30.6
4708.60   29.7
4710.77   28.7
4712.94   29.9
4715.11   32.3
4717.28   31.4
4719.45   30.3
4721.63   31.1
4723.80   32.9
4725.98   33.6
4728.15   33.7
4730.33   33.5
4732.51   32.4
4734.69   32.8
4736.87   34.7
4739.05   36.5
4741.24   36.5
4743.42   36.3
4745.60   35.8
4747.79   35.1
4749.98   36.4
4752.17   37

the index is 4.2 Angstrom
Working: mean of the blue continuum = 32.8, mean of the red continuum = 36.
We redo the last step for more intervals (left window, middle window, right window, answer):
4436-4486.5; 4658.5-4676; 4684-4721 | -2.5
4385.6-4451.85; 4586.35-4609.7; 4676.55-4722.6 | -2.5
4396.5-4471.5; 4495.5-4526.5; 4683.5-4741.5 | 2.1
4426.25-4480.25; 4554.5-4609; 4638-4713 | 2.2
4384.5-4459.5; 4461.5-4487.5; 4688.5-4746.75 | 1.1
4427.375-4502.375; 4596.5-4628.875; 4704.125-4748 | -3.1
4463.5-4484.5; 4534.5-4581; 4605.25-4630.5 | 4.4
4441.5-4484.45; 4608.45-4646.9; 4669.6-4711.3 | -3.5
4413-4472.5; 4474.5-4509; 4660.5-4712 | 1.5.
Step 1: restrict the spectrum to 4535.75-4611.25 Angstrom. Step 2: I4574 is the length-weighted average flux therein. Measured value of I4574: 32.1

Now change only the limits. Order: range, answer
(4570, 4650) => 35.2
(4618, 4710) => 35.4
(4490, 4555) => 30.2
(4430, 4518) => 31.9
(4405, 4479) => 31.3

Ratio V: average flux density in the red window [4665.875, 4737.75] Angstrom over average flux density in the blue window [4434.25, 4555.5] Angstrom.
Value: 1.06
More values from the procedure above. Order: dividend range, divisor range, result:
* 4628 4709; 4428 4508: 1.09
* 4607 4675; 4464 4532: 1.21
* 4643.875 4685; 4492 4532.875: 1.21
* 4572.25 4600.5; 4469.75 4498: 1.08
